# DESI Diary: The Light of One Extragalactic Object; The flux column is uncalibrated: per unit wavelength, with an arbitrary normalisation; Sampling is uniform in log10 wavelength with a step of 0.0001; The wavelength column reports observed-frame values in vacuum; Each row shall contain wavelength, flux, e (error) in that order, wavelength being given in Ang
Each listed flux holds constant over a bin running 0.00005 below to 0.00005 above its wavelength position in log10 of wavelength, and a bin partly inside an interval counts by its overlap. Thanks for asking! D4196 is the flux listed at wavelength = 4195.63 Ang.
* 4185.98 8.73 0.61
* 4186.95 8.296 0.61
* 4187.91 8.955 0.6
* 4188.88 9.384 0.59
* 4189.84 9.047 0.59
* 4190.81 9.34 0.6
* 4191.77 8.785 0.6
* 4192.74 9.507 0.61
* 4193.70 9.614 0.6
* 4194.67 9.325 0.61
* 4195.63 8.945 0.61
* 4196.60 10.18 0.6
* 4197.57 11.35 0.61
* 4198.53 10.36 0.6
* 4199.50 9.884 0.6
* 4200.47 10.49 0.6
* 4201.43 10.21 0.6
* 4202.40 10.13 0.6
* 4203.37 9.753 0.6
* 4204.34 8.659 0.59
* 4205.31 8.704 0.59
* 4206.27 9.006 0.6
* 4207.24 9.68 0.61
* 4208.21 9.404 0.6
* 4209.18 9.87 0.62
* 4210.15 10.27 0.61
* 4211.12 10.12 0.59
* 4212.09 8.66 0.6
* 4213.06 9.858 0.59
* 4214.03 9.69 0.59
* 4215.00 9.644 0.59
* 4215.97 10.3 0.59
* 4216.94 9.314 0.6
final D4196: 8.945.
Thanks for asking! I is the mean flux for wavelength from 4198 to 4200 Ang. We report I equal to 10.2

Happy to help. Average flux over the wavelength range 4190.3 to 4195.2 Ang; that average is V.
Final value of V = 9.31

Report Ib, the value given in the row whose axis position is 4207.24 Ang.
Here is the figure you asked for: 9.68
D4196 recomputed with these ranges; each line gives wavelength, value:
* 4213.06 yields 9.858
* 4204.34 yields 8.659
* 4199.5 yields 9.884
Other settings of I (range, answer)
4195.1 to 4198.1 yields 10.2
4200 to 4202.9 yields 10.3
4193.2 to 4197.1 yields 9.52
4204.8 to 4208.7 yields 9.2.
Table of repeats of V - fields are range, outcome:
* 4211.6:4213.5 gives 9.25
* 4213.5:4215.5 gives 9.68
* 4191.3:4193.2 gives 9.12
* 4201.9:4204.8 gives 9.5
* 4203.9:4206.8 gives 8.82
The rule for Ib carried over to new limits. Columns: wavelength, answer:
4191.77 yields 8.785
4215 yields 9.644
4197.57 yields 11.35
